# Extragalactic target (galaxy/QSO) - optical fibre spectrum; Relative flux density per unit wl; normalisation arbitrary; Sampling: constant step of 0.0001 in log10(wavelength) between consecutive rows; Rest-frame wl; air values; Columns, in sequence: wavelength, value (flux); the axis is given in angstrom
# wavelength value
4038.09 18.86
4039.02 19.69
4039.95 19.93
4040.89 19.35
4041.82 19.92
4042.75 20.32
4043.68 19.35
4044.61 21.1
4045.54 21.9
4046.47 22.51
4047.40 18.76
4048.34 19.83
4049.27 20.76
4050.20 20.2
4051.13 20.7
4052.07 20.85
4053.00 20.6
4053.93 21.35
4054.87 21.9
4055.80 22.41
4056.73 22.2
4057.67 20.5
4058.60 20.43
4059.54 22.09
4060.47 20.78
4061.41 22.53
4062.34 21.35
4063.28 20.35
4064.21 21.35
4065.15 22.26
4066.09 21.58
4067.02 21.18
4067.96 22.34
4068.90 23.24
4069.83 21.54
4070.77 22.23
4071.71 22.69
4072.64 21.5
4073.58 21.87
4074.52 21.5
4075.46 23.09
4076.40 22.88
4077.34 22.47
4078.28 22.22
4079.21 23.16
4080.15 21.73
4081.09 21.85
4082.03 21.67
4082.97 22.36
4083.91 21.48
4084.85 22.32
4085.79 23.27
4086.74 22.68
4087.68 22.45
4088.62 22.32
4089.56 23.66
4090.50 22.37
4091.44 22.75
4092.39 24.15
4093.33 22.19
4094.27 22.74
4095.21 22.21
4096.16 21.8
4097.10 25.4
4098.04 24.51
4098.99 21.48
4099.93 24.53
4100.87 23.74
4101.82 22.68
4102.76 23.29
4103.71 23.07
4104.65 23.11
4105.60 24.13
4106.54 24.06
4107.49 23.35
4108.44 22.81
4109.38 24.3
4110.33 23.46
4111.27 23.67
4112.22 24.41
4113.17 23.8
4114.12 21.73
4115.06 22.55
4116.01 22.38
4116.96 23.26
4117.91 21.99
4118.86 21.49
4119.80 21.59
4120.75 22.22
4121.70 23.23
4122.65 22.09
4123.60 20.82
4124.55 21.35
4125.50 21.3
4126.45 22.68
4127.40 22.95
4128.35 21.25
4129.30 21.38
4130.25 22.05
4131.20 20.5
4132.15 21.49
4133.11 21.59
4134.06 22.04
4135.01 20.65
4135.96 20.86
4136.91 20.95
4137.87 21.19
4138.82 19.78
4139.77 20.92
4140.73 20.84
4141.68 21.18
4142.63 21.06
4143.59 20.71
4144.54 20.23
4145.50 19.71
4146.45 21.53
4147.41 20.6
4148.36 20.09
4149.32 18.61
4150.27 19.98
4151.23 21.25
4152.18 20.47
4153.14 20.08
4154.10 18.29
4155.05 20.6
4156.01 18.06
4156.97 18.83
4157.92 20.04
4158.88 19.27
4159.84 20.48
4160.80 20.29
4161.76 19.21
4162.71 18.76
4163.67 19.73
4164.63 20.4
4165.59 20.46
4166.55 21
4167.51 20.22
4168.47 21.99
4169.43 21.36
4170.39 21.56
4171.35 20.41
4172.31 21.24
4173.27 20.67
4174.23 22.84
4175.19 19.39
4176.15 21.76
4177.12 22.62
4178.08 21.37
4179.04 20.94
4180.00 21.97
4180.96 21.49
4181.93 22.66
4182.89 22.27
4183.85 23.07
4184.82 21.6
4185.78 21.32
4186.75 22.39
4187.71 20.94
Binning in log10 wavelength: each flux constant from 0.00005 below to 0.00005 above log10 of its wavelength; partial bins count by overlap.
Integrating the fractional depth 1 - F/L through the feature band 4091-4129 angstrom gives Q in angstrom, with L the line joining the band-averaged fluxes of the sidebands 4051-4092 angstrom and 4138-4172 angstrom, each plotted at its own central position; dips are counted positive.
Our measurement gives -3.0 angstrom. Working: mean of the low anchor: 22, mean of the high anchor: 20.2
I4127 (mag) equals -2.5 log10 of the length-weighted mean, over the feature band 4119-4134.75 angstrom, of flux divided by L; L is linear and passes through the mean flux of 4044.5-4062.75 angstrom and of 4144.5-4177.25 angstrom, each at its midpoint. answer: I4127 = -0.06 mag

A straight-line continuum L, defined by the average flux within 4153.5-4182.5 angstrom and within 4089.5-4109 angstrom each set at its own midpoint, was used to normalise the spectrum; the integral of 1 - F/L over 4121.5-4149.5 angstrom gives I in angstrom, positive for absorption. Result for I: 0.9 angstrom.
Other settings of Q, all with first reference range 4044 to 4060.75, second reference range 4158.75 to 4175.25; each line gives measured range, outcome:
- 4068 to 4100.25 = -2.58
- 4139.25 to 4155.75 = 0.26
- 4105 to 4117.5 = -1.54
